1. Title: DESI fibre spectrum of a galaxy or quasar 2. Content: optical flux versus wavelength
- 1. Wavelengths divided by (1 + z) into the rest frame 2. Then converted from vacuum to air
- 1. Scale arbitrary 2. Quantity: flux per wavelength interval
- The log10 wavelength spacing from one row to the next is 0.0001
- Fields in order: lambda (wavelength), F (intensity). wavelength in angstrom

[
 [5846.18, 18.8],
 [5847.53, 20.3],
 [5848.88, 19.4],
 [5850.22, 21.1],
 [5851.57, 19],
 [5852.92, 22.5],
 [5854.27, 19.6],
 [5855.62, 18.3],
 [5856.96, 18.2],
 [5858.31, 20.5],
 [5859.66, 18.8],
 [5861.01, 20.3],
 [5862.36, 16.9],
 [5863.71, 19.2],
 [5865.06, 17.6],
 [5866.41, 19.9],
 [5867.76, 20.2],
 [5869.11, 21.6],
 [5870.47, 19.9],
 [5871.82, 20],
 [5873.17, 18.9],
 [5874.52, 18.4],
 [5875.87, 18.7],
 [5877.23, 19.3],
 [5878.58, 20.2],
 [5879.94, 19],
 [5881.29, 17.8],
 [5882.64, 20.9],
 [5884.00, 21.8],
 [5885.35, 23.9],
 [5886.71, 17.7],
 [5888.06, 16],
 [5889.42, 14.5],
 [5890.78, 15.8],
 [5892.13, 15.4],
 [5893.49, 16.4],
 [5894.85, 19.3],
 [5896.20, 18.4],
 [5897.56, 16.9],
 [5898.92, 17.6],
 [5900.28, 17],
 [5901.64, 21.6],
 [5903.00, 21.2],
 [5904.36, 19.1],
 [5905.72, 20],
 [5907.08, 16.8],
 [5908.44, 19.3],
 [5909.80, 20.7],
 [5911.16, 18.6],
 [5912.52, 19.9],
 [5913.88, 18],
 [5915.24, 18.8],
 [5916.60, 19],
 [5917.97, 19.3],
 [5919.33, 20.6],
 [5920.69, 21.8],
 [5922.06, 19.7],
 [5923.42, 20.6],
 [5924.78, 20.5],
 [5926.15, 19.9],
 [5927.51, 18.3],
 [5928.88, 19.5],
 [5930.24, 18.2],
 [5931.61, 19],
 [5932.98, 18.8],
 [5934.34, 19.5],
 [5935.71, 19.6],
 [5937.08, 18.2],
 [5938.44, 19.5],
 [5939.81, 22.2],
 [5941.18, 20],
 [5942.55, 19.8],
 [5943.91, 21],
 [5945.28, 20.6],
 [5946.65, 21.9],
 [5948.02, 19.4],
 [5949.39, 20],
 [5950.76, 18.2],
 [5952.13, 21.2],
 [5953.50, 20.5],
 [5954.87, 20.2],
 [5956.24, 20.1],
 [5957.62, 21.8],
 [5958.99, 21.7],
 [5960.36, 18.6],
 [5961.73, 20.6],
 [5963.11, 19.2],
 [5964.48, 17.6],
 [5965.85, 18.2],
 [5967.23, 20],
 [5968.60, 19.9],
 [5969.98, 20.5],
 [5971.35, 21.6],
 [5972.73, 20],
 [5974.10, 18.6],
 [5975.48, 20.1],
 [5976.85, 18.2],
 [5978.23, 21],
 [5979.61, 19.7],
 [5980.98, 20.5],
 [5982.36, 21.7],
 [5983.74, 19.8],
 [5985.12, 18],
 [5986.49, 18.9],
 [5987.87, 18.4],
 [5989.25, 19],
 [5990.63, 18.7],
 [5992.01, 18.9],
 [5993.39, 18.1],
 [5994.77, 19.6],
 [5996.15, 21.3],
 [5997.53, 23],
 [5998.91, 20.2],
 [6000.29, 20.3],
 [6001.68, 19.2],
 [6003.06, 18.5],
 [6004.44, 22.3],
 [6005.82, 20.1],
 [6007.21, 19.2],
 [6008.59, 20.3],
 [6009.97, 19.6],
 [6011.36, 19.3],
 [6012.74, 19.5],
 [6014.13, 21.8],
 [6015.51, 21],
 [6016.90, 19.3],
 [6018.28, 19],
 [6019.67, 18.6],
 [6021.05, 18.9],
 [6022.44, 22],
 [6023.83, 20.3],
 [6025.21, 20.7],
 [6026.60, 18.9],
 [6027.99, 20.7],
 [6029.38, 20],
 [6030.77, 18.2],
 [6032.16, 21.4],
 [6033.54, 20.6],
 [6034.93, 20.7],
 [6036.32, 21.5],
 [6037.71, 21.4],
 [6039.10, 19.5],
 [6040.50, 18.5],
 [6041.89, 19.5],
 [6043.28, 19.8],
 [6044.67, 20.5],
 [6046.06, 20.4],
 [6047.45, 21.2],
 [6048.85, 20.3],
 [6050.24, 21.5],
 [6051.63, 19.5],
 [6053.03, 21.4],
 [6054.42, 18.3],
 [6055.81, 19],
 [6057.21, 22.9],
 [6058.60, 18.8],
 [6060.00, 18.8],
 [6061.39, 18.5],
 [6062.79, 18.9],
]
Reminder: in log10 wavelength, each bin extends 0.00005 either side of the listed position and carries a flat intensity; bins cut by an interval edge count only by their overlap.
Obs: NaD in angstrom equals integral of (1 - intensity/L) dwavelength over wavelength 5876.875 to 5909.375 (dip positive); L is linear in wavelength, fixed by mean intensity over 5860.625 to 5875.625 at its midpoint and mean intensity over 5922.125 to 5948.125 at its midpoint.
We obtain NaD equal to 1.5 angstrom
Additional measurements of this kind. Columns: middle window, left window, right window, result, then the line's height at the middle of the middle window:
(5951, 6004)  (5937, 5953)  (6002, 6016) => 1.0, 20.2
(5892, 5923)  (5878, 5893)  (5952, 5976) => -0.2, 18.9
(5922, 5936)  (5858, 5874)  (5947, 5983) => 0.3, 19.8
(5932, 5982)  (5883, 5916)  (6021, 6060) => -1.9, 19.2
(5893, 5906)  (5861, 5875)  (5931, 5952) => 0.5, 19.6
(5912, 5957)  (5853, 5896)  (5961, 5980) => -1.0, 19.4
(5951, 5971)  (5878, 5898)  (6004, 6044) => -0.8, 19.2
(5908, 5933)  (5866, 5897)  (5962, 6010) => -0.4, 19.2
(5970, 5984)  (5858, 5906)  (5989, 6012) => -0.3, 19.7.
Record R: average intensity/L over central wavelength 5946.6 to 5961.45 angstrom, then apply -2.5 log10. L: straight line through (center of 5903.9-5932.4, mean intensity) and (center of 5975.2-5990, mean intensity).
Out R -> -0.04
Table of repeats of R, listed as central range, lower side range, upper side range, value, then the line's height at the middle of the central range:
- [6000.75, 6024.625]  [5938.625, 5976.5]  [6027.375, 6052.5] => 0.02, 20.2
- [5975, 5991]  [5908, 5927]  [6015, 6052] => 0.03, 20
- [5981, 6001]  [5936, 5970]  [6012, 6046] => 0.02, 20.1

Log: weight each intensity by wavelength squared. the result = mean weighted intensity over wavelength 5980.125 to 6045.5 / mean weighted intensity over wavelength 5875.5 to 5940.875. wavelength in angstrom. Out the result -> 1.08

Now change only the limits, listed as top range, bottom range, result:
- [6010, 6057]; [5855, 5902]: 1.13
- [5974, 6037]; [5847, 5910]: 1.09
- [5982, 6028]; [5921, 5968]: 1.02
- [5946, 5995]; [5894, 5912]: 1.07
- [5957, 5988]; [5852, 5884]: 1.05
